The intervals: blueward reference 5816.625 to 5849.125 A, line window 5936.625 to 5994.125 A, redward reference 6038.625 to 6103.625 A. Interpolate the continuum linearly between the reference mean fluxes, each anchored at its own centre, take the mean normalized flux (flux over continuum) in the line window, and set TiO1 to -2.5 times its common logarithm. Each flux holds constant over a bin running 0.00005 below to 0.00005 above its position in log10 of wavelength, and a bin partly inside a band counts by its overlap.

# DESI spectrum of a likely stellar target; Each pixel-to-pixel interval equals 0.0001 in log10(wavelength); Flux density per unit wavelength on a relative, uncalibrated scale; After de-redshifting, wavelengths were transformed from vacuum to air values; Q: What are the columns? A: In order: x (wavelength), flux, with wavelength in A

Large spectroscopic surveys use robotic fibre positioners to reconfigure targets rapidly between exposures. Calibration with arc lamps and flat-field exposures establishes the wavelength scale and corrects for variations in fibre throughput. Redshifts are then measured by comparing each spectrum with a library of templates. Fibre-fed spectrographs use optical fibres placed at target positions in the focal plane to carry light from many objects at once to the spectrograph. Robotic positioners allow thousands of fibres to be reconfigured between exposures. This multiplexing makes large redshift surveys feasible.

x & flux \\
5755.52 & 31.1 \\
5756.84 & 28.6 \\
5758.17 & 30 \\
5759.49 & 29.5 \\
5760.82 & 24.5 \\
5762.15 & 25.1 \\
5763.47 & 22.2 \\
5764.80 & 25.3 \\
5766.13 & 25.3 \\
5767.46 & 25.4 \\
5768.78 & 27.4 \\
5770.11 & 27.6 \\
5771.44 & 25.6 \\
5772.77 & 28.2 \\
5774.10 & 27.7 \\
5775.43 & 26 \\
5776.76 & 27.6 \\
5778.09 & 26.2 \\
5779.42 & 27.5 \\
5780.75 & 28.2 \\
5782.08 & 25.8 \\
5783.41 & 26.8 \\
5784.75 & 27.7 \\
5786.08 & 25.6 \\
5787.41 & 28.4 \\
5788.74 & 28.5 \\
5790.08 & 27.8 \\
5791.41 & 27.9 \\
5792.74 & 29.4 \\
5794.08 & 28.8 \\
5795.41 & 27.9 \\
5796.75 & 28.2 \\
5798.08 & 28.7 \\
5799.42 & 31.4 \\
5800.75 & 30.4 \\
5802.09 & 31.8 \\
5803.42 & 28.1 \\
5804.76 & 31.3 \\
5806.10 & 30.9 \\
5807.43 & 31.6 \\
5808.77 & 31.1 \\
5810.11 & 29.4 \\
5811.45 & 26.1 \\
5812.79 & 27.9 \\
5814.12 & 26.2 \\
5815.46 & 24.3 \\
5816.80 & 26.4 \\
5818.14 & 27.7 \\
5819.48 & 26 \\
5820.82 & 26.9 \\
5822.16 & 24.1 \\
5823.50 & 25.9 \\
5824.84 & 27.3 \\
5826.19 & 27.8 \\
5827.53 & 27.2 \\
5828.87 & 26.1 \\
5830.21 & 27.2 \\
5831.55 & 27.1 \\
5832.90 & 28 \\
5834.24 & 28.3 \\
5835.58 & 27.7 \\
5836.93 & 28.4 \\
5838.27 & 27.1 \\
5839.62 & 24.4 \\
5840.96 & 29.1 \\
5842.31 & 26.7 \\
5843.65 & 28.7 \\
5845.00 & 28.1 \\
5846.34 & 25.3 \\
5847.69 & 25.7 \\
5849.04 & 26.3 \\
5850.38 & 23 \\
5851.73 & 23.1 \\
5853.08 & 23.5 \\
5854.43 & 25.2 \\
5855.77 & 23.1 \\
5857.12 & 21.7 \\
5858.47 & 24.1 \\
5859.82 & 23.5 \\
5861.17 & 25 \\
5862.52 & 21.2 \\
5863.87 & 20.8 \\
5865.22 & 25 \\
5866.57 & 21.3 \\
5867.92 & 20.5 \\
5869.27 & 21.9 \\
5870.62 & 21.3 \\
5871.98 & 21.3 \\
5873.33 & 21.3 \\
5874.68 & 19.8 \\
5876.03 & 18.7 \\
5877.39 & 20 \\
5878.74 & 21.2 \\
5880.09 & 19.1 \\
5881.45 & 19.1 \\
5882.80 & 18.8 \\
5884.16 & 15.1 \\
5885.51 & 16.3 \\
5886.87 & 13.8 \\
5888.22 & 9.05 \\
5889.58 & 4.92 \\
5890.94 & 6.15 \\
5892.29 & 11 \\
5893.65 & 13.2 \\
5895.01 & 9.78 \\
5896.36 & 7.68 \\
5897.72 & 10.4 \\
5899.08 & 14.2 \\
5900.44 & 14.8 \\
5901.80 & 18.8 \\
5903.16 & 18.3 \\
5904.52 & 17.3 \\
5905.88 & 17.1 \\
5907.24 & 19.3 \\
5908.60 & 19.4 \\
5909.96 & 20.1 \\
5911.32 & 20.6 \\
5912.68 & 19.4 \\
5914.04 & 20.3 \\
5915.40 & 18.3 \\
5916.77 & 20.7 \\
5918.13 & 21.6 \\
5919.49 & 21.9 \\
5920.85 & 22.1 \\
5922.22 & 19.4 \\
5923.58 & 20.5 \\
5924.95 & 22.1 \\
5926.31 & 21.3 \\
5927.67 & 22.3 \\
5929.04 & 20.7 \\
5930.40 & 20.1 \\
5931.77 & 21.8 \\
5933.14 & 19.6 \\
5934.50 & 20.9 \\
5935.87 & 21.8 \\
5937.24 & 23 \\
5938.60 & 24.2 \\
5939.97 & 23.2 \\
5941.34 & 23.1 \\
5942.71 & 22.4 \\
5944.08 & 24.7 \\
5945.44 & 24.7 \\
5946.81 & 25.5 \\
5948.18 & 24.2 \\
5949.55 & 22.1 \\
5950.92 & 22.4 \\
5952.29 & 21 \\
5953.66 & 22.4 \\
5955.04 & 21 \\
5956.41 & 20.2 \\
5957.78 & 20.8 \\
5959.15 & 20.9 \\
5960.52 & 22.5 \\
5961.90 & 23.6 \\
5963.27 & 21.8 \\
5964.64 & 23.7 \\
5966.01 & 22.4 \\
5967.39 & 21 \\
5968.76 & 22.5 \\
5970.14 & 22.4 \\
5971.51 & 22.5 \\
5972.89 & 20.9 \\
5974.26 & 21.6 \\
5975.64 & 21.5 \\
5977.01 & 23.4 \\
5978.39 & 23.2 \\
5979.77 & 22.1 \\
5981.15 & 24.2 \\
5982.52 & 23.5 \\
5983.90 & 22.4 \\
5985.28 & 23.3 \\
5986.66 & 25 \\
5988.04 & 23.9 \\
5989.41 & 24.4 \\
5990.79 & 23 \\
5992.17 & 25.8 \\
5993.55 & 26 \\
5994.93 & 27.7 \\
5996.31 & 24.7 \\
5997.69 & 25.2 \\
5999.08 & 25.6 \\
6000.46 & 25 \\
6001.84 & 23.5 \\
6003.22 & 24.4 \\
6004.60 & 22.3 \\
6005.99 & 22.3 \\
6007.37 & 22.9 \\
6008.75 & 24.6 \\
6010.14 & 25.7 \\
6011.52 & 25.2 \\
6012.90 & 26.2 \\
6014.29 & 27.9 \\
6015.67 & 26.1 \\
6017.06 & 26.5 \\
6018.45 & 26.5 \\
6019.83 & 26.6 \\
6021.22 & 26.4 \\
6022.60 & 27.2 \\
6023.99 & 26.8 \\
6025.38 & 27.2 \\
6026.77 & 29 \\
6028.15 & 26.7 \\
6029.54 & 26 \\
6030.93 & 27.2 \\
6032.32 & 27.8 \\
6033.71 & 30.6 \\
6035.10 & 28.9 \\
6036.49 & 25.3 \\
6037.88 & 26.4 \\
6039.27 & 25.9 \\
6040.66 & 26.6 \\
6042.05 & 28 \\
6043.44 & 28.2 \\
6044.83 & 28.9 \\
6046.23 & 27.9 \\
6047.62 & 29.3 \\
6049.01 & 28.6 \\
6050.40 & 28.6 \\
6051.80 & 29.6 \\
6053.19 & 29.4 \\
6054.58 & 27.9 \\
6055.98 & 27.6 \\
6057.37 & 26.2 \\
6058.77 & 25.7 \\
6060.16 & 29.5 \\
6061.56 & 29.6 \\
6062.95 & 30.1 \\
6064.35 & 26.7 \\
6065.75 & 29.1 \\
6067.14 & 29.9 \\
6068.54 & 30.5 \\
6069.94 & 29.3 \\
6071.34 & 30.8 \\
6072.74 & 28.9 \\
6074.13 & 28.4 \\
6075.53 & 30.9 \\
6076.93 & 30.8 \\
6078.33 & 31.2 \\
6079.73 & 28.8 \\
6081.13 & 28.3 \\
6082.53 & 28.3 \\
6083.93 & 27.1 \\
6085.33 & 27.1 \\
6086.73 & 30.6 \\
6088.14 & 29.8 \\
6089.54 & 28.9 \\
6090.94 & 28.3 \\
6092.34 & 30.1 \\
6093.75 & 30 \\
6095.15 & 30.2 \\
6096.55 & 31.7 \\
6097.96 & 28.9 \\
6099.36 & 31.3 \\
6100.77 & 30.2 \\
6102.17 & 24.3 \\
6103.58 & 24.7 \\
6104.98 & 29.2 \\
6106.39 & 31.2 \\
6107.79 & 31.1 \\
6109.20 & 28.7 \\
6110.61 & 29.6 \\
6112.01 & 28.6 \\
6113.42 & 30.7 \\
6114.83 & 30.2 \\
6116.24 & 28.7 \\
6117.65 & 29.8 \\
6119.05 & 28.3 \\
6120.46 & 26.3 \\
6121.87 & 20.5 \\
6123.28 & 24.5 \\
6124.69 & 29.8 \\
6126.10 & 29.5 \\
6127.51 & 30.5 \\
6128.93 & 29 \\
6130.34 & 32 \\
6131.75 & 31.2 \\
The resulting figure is 0.22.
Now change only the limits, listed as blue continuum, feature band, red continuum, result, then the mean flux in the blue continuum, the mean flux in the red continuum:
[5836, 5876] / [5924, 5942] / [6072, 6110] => 0.18 mag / 23.9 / 29.2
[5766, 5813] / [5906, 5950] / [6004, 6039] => 0.25 mag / 28.2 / 26.3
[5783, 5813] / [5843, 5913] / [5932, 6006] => 0.35 mag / 29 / 23.1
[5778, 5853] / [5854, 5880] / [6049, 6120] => 0.26 mag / 27.5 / 29.1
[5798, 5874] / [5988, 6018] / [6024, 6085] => 0.12 mag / 26.1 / 28.4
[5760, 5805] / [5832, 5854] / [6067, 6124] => 0.05 mag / 27.5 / 28.9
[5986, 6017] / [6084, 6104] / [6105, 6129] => -0.04 mag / 24.9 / 28.6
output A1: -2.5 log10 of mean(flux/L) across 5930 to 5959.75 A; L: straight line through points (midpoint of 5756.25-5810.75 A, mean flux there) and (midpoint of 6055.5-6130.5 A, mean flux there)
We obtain 0.26 mag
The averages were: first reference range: 27.9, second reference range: 28.9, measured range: 22.3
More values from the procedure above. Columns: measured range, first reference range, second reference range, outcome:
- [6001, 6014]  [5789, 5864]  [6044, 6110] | 0.17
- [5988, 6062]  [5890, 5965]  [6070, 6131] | -0.07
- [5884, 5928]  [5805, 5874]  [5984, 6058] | 0.49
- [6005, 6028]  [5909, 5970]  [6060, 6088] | 0.00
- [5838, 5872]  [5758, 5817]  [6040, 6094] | 0.16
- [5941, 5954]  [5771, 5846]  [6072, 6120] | 0.22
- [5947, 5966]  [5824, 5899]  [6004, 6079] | 0.12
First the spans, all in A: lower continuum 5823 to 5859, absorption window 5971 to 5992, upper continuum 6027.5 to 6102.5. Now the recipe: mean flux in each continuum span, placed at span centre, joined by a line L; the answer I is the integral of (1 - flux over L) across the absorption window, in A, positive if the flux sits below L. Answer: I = 3.5 A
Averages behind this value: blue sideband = 26.2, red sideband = 28.7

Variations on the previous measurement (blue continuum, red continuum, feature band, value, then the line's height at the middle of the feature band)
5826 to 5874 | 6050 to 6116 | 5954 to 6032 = 9.3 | 27.5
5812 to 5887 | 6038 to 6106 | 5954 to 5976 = 3.9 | 26.5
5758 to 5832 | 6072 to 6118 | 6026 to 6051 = 1.0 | 29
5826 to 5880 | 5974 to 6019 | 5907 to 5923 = 2.7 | 24.4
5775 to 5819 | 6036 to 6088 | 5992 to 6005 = 1.6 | 28.5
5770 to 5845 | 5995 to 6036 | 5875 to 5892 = 7.5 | 27.1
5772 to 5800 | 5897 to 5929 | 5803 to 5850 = -4.5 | 25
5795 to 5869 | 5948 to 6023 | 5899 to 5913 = 3.8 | 25.2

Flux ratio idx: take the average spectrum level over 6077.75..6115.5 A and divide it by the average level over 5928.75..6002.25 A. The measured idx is 1.27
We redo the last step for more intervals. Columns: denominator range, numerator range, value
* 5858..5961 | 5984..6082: 1.39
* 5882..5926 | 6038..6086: 1.75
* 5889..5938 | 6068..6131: 1.63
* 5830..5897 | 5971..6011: 1.13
